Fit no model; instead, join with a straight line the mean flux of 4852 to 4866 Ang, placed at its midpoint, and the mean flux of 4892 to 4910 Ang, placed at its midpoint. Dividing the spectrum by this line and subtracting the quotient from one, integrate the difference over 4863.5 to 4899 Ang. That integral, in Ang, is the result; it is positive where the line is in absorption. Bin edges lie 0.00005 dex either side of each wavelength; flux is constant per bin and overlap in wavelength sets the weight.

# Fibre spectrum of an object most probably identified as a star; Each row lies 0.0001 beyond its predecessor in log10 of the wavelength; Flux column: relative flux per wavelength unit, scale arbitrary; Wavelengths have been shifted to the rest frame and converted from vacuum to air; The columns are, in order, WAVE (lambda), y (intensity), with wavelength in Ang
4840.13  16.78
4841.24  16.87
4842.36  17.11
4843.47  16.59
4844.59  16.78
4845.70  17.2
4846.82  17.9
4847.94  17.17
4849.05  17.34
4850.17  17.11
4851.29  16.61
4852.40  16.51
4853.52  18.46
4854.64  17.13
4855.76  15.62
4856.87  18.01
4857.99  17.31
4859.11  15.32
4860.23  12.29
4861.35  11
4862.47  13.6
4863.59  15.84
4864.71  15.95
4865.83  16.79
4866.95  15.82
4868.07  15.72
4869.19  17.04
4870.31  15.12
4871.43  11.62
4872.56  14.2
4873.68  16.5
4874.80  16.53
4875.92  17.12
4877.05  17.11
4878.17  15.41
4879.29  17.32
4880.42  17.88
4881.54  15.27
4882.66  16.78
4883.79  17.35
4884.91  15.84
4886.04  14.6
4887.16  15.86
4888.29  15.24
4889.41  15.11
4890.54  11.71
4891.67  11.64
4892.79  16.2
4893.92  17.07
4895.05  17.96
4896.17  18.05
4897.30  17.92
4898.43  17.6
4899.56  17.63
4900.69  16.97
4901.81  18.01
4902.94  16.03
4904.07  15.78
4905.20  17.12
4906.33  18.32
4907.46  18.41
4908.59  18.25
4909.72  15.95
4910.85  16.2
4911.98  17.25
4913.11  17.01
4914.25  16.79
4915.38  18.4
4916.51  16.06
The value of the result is 1.2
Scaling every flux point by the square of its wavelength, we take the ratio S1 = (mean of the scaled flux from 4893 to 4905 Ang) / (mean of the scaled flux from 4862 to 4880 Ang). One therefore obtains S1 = 1.1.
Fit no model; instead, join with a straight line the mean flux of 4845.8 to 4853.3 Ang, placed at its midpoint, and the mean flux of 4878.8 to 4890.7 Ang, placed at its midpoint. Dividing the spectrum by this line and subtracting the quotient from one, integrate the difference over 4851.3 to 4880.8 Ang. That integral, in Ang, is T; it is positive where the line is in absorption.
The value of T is 1.3 Ang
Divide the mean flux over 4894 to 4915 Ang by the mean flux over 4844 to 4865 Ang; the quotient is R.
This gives 1.07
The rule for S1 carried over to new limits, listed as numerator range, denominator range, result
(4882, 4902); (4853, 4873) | 1.06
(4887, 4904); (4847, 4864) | 1.03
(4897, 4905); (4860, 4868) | 1.19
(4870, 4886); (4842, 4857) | 0.95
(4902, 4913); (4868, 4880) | 1.09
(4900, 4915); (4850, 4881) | 1.10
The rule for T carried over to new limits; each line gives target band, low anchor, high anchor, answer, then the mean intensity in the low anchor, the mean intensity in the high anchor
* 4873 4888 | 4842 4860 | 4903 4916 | 0.6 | 16.9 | 17.2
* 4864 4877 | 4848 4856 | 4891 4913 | 1.0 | 17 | 16.9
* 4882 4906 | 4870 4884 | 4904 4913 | 0.6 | 16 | 17.2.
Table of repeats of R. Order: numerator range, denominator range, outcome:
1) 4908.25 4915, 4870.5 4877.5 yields 1.09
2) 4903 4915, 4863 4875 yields 1.10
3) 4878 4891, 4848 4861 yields 0.96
